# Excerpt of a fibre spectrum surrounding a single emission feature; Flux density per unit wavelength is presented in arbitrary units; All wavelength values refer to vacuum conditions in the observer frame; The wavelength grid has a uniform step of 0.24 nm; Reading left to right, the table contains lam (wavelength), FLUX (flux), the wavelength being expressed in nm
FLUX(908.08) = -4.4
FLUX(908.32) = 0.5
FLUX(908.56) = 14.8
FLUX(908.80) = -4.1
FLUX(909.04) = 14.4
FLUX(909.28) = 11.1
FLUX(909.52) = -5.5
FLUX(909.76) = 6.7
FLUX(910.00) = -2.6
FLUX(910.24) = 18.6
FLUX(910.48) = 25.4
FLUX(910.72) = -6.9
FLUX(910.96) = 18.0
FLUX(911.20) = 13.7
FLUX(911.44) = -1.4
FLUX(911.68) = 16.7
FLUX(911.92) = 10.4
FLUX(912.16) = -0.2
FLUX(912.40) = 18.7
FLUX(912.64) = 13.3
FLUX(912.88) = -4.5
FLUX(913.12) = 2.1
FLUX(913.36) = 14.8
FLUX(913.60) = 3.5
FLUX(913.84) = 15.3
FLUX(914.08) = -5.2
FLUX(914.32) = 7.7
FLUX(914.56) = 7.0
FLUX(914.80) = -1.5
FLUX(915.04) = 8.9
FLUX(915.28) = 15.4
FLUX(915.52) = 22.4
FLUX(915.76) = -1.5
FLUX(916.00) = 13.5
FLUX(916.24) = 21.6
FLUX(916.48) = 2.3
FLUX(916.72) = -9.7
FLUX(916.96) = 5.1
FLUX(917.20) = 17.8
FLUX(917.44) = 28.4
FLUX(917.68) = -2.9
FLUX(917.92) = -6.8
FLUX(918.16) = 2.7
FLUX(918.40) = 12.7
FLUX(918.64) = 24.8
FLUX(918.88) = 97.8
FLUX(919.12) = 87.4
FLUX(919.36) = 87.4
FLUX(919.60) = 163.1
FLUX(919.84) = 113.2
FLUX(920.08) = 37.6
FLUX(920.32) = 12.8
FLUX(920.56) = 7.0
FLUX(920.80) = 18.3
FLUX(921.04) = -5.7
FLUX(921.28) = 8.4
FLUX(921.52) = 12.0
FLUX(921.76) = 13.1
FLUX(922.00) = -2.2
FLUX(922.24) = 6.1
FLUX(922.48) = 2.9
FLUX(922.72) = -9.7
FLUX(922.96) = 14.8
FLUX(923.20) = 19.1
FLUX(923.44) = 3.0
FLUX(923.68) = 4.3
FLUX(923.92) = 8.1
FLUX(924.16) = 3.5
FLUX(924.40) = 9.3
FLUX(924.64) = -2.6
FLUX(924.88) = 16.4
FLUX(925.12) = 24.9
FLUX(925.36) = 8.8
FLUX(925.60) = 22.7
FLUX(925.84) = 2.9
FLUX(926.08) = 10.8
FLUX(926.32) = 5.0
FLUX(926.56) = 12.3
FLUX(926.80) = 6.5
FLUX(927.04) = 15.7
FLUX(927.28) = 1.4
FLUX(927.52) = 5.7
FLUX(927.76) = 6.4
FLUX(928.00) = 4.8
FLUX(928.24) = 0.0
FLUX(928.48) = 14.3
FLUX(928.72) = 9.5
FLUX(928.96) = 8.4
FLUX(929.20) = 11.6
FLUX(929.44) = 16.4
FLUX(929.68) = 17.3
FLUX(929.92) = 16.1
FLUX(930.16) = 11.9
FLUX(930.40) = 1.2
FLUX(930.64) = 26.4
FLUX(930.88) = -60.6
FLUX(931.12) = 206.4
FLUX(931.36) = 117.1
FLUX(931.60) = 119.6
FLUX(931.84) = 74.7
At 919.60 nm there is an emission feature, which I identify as [O II] 3727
